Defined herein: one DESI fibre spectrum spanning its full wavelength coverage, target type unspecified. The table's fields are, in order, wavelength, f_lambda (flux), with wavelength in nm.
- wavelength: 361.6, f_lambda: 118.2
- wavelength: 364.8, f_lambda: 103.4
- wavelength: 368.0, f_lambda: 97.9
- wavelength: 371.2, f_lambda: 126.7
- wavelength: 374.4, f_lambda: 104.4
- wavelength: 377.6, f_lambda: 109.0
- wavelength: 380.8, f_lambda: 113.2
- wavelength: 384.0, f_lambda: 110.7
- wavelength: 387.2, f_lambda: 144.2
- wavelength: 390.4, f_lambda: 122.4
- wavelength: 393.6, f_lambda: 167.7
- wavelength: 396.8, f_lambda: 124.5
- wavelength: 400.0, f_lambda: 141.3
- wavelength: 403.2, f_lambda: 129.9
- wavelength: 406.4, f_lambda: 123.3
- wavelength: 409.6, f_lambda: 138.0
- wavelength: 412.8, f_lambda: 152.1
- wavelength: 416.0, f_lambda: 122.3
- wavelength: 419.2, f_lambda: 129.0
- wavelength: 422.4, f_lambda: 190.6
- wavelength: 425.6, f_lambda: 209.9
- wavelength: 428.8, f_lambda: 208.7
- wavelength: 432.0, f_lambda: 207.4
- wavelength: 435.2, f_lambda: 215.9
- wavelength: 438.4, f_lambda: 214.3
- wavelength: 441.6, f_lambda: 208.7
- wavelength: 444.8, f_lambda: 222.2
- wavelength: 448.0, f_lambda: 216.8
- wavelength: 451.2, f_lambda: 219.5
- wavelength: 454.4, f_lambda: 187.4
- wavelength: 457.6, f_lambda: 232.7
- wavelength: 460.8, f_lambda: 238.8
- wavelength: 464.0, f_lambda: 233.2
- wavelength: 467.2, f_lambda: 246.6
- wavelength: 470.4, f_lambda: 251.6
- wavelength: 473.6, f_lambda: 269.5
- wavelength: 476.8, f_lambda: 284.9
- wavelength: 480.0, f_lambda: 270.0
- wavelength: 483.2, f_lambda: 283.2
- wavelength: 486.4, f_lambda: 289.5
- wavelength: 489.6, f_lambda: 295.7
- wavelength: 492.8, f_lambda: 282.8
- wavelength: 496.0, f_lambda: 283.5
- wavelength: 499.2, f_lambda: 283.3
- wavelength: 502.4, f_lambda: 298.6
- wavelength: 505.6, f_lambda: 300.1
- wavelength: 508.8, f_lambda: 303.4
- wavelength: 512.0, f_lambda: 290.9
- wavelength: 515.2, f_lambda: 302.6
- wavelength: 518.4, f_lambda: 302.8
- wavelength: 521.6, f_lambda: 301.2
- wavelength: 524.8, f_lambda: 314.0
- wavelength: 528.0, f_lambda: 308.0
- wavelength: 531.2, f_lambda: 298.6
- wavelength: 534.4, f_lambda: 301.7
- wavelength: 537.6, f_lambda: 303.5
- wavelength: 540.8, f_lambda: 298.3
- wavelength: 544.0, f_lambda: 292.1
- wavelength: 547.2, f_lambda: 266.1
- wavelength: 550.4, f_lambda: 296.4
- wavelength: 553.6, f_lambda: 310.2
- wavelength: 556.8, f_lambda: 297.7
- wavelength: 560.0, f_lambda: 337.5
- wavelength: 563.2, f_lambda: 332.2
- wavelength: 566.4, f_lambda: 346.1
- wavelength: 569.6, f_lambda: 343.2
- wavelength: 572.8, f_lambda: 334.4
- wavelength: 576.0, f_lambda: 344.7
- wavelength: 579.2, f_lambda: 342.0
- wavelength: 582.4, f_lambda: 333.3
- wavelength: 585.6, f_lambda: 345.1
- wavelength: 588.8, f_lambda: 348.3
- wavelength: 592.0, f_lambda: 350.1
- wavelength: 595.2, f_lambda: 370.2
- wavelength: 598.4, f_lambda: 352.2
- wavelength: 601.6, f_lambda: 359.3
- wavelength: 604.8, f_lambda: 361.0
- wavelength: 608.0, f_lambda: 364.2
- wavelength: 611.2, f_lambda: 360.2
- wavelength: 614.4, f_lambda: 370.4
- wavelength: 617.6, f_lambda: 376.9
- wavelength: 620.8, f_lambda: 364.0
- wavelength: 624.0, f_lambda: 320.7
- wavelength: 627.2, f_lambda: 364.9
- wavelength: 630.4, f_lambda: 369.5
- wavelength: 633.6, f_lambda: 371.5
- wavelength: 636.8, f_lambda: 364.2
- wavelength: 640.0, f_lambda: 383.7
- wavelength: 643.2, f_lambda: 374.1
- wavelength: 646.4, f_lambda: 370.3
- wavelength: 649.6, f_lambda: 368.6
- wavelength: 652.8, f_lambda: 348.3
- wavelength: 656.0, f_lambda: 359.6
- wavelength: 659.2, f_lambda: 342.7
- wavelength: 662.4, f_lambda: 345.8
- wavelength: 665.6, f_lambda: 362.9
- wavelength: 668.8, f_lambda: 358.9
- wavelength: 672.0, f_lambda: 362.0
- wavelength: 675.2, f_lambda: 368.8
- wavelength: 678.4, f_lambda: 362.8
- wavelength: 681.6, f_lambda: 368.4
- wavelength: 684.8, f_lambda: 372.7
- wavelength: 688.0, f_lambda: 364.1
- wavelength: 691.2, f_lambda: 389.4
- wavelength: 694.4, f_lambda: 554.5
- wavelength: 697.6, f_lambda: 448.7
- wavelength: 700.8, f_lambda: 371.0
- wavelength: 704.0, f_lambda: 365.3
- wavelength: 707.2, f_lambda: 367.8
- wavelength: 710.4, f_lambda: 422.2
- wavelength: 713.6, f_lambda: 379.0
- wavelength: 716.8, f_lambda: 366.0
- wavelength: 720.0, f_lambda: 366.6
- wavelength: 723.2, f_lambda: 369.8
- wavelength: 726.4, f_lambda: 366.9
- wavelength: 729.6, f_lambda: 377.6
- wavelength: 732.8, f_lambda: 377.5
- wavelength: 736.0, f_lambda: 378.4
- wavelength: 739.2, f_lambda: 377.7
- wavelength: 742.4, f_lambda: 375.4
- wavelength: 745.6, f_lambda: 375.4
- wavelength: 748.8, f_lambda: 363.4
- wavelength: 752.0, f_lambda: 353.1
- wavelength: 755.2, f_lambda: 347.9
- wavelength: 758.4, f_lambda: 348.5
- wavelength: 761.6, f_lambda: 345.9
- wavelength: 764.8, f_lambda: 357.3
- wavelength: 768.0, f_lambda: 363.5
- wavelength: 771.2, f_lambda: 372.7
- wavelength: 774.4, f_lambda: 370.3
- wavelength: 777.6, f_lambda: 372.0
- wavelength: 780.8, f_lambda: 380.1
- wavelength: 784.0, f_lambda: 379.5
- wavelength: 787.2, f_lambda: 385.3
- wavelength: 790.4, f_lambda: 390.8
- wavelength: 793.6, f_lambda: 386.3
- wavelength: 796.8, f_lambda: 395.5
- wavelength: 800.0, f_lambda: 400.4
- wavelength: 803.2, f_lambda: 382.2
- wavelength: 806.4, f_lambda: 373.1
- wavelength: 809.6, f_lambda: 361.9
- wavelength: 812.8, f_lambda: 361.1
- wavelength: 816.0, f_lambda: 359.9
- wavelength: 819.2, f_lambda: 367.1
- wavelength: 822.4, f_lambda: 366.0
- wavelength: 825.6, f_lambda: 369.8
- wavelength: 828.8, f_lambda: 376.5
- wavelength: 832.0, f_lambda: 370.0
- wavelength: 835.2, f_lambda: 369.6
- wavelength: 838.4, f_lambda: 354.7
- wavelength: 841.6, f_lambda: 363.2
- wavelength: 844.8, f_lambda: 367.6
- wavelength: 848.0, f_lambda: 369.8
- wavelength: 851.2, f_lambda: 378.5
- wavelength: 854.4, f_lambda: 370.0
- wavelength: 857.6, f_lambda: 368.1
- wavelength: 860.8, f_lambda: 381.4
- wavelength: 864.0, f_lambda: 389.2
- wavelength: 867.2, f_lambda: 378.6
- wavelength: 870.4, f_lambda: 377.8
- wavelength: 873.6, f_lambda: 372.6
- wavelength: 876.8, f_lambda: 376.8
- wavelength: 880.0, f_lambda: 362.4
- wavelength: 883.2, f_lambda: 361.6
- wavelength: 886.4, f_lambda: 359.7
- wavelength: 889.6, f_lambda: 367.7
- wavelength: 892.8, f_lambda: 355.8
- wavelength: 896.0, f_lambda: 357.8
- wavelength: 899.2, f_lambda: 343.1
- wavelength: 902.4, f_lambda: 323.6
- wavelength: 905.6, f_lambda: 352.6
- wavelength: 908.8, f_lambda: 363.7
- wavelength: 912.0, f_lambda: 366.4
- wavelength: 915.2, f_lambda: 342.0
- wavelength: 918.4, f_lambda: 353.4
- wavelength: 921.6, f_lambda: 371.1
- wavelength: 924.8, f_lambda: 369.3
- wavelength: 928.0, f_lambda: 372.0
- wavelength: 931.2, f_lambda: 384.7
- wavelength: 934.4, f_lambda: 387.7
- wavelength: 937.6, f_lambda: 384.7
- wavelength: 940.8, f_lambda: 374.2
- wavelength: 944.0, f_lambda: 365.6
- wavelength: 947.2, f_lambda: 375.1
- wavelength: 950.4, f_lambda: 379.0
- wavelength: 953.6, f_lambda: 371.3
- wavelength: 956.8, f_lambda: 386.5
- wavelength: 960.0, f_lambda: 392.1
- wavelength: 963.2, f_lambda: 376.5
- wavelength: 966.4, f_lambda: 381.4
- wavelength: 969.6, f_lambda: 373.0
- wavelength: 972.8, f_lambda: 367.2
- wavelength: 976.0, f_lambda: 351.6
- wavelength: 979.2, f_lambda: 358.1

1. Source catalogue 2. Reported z 0.057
